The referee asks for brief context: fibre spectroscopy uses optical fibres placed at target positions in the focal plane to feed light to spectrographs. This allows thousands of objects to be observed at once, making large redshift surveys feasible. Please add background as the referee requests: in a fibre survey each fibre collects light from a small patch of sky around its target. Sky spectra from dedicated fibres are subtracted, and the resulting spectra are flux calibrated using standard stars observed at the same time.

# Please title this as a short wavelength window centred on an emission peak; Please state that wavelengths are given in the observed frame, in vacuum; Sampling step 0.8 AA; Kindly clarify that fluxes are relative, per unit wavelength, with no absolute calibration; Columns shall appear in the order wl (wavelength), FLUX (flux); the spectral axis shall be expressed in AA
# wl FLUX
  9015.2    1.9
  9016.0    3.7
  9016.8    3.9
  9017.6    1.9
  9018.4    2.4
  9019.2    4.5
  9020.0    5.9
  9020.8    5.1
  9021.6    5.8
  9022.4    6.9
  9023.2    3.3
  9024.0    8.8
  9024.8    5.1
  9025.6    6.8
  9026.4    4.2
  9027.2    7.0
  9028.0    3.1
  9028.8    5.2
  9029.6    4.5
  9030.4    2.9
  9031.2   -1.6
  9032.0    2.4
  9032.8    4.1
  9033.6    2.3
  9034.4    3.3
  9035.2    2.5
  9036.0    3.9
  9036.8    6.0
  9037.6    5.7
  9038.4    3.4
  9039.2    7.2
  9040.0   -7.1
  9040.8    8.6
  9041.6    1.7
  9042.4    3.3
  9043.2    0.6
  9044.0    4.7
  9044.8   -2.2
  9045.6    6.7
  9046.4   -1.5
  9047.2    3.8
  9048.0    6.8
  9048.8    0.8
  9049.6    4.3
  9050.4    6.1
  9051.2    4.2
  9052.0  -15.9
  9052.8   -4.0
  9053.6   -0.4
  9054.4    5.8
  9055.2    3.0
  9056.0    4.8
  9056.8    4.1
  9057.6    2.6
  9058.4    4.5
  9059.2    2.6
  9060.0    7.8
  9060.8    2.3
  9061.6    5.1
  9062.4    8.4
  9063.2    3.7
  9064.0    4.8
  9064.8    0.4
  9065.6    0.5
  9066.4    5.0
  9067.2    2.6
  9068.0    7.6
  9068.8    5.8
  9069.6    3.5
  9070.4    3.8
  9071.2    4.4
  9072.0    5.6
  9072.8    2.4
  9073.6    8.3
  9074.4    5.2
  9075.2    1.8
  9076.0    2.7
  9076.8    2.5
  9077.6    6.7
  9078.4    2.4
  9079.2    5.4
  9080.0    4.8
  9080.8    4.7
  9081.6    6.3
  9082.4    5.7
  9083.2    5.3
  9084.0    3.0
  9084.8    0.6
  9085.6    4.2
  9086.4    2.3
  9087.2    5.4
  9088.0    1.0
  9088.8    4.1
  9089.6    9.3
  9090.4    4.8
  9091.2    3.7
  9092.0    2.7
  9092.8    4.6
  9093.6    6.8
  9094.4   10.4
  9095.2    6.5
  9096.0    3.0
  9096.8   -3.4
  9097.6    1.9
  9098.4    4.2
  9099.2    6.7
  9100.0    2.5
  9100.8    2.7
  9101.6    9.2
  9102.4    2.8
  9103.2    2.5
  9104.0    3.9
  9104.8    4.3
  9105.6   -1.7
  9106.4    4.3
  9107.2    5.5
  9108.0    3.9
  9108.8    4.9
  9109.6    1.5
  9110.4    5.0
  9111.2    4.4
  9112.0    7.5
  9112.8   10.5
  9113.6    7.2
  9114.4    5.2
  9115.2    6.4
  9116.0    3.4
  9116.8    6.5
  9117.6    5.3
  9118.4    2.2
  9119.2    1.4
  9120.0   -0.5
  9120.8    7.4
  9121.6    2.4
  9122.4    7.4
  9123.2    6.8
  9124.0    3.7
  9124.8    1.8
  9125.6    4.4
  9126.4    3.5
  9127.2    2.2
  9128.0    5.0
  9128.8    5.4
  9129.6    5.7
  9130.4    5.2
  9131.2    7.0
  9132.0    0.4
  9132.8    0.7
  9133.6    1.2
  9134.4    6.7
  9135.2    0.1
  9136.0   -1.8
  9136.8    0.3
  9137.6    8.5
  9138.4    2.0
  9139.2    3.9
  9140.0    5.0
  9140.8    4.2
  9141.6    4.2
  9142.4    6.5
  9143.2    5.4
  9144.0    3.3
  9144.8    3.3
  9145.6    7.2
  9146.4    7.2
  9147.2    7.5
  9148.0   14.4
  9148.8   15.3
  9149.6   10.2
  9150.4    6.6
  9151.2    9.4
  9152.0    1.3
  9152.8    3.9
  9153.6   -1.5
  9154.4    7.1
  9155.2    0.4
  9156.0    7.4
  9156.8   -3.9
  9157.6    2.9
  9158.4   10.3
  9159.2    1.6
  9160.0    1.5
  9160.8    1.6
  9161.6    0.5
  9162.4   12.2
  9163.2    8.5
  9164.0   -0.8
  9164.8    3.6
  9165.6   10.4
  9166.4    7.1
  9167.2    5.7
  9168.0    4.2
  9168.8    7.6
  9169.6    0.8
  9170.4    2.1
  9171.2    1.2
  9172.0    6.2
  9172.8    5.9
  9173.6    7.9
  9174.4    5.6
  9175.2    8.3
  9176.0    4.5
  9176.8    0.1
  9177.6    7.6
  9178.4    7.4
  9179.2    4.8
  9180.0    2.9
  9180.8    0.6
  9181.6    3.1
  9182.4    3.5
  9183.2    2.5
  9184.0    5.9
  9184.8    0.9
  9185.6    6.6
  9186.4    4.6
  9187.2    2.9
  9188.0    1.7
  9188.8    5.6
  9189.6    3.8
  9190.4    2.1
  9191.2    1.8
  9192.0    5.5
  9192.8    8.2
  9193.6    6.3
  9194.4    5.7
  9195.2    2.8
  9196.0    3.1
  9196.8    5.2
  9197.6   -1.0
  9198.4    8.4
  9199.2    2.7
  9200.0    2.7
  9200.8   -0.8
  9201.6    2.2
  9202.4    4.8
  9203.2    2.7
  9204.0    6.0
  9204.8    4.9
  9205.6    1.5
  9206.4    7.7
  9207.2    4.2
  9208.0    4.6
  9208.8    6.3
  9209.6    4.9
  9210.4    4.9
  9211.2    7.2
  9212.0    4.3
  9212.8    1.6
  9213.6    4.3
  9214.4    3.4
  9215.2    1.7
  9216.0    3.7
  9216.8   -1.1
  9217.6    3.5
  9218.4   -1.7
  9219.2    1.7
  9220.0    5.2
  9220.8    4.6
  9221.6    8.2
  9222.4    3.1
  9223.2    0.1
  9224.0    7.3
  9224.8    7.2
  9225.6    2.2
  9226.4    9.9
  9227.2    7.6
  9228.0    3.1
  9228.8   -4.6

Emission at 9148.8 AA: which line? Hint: H-beta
